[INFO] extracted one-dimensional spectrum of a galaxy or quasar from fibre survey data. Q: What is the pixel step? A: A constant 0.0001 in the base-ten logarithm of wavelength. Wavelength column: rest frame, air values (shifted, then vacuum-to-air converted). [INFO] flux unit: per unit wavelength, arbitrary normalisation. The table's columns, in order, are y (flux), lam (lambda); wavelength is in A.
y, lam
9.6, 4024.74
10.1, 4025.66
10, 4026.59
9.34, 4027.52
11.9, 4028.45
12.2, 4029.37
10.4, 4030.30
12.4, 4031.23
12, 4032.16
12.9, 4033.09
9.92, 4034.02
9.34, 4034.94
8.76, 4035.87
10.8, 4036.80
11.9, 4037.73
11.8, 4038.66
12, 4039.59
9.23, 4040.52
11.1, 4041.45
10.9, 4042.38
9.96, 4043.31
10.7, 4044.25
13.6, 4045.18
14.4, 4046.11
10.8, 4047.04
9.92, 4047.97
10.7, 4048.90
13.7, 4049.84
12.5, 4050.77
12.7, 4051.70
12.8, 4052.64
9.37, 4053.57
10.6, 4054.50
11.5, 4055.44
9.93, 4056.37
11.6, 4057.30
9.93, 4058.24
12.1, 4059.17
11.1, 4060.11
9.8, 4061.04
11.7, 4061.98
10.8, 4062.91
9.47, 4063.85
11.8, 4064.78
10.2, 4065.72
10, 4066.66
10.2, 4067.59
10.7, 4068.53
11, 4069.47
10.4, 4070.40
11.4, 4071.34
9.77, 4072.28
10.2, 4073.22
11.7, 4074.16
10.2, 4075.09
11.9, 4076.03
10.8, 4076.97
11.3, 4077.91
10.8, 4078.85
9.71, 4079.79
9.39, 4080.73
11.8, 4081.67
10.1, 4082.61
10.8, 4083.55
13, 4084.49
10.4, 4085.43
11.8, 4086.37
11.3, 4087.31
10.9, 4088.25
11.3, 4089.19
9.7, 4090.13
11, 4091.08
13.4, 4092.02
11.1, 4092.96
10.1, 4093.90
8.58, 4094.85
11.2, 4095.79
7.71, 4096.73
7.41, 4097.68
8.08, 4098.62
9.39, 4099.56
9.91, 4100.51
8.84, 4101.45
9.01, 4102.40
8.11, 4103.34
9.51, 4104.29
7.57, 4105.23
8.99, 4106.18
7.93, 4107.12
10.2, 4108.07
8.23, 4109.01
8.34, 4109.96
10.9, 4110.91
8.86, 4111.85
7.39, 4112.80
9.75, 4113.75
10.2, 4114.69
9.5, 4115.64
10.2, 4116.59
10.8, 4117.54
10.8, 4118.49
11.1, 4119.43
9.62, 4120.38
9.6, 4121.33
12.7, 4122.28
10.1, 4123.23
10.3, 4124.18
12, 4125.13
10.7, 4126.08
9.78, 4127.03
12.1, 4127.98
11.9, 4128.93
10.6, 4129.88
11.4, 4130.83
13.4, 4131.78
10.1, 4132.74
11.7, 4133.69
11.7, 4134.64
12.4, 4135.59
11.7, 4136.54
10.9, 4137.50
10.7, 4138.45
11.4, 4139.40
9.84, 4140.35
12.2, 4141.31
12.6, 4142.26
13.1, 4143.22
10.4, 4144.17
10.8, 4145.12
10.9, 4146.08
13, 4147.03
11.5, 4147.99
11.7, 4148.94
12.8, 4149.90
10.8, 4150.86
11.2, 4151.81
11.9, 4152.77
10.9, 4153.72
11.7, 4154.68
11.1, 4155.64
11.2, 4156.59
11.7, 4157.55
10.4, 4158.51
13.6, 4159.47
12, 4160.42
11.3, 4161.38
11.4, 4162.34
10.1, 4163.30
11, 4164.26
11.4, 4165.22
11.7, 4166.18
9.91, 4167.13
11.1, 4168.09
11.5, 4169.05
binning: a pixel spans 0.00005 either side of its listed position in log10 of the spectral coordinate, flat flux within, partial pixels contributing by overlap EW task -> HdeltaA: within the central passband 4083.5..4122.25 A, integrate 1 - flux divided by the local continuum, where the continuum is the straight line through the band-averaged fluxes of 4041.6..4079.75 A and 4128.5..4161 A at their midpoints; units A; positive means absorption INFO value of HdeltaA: 5.0 A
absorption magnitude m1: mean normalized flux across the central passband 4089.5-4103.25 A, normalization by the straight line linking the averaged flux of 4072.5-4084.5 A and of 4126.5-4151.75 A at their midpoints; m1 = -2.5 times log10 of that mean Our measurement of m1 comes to 0.14 mag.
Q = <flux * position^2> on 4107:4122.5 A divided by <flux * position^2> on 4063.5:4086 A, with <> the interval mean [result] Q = 0.93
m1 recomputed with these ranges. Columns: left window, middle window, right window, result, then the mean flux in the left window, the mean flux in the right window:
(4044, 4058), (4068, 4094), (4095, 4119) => -0.07 mag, 11.6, 9.15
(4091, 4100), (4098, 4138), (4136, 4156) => 0.04 mag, 9.75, 11.5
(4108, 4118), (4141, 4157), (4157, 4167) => -0.07 mag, 9.46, 11.4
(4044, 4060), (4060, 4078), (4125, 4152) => 0.08 mag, 11.6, 11.5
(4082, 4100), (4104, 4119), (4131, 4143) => 0.17 mag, 10.4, 11.6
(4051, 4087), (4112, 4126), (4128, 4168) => 0.10 mag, 10.9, 11.5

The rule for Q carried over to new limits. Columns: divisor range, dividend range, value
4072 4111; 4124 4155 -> 1.17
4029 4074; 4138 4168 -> 1.09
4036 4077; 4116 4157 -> 1.06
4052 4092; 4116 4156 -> 1.07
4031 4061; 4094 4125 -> 0.87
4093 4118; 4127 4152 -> 1.28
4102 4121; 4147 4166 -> 1.26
